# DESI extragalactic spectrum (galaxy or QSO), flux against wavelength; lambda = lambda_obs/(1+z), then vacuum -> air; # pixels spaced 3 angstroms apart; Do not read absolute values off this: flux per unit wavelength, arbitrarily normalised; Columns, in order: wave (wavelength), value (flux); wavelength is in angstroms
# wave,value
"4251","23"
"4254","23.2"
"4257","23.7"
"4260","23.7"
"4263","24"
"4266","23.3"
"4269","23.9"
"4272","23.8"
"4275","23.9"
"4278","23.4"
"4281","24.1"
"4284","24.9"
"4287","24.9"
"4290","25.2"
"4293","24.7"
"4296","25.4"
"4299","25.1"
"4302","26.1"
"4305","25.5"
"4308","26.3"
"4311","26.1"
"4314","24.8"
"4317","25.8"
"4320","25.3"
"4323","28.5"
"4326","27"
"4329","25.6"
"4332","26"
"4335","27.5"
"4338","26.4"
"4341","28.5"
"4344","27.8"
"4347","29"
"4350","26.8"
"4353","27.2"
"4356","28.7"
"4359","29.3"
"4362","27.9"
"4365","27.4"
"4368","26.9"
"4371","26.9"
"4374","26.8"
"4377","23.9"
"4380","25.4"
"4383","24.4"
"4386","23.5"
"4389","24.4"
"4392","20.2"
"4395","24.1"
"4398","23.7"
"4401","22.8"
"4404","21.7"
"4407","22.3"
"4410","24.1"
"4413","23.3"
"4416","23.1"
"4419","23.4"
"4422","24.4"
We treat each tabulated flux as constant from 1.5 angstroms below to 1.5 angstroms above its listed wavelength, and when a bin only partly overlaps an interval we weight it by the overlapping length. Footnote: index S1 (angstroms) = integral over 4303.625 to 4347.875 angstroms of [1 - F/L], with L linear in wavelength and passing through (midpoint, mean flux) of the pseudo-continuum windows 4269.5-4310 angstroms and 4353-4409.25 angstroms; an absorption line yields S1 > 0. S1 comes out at -3.0 angstroms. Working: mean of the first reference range 24.9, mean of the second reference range 25.1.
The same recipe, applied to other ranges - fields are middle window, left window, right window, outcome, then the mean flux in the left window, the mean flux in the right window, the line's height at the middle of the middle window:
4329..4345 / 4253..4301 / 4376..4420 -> -2.2 angstroms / 24.2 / 23.3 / 23.8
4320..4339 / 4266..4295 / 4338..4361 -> 0.2 angstroms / 24.3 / 28.1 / 27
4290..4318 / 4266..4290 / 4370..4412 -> -1.7 angstroms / 24.1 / 23.8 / 24.1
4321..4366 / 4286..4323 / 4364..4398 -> -4.2 angstroms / 25.6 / 24.8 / 25.2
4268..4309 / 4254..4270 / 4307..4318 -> -0.1 angstroms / 23.7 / 25.7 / 24.7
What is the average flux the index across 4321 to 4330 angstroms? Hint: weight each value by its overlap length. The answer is 27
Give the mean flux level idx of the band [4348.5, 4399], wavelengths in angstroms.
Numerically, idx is 25.8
